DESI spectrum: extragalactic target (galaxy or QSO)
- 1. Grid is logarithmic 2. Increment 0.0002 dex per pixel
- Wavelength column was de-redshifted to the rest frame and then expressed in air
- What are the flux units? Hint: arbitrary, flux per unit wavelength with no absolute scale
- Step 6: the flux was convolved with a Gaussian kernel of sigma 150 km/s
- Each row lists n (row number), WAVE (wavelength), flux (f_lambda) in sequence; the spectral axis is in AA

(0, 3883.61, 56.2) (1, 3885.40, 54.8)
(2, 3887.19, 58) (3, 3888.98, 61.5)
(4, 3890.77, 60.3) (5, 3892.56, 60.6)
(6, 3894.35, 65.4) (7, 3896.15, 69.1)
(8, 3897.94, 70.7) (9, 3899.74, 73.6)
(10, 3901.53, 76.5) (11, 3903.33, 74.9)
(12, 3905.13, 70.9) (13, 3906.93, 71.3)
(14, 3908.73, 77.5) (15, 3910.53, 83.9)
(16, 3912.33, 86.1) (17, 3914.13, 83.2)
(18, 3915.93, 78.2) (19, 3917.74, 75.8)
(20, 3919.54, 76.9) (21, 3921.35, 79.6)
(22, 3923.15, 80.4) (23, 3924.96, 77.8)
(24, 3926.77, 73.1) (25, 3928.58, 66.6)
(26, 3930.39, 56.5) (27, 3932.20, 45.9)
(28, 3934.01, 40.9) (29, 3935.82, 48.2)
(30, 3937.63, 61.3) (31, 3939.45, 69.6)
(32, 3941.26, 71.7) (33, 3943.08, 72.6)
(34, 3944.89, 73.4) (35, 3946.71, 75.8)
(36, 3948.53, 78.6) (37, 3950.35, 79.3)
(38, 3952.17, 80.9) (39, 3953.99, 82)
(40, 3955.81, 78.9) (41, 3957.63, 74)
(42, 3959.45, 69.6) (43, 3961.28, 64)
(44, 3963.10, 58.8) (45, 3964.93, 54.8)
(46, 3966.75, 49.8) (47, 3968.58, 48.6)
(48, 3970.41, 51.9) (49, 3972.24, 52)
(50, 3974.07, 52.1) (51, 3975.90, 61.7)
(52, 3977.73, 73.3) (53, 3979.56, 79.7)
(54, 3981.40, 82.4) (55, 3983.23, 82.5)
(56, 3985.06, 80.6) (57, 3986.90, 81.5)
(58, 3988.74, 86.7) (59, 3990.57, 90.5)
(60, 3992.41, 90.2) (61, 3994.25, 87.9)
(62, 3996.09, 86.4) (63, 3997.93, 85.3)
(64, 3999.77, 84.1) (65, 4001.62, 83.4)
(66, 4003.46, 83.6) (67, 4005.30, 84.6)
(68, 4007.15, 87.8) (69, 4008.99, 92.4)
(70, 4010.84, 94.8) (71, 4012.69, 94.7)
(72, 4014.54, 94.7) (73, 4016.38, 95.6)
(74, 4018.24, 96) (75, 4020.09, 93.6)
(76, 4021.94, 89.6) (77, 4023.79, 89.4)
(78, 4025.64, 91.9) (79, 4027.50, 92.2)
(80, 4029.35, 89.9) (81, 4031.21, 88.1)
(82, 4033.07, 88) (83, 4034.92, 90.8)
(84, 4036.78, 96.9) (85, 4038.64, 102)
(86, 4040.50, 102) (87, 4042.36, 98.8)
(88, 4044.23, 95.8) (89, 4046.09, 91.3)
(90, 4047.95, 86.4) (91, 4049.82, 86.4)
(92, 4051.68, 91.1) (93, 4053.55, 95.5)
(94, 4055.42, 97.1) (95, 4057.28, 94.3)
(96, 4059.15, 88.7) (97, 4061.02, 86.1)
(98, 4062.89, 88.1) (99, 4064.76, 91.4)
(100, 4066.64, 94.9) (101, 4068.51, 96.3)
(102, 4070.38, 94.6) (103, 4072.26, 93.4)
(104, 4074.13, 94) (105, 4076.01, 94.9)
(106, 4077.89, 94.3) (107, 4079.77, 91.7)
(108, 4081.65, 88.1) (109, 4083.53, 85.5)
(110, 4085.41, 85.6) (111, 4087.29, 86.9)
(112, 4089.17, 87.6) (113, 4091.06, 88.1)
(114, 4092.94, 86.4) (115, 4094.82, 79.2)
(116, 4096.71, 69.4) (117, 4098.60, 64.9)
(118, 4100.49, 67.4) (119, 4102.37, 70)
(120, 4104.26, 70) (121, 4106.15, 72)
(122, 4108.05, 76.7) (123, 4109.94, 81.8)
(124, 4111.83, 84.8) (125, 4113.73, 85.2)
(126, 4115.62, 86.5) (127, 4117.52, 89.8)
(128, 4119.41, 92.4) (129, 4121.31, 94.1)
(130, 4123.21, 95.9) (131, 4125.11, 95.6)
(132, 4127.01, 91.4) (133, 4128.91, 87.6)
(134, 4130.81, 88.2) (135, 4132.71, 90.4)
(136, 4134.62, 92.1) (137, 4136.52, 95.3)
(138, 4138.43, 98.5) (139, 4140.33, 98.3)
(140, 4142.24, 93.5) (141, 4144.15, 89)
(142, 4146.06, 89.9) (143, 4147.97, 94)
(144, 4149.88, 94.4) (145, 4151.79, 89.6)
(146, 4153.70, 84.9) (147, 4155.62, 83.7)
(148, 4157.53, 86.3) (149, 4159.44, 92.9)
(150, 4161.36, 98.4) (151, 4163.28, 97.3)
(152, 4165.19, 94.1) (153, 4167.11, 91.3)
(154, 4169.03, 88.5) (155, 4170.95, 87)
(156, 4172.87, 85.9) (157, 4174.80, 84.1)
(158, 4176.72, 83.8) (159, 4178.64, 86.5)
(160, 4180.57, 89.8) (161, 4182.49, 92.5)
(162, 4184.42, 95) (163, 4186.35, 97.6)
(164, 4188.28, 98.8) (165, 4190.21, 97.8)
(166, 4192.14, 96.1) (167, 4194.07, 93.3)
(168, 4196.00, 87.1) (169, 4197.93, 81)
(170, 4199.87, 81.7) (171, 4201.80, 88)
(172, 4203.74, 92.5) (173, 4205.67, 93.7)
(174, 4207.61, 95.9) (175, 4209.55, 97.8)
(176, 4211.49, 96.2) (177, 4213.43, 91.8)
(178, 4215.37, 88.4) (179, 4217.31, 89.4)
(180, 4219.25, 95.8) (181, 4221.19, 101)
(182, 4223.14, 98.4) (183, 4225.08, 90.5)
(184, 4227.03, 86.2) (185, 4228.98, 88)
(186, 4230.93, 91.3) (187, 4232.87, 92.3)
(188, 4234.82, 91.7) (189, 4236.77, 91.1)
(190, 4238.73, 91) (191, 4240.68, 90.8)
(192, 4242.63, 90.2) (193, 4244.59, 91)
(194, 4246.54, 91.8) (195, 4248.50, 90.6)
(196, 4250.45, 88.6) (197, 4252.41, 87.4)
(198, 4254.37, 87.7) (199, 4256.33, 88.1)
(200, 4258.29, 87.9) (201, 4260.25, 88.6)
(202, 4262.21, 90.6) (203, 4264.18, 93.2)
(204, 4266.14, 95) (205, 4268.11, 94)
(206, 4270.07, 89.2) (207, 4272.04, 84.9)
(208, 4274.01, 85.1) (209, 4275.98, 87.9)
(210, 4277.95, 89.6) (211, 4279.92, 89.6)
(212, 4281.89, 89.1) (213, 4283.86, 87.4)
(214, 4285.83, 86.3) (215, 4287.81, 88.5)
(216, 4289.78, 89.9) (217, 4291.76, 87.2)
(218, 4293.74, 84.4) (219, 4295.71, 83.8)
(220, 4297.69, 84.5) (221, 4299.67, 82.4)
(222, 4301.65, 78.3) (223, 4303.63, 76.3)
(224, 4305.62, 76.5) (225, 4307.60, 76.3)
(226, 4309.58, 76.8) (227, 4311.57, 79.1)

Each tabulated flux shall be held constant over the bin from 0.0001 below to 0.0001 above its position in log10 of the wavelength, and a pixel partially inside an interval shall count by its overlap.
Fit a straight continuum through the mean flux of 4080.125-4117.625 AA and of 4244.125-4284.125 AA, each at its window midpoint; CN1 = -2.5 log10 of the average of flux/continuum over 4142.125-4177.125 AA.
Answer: -0.079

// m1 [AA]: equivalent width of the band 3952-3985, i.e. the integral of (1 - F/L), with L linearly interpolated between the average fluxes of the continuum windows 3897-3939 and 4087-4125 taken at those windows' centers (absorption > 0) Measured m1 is 3.2 AA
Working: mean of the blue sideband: 70.8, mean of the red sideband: 81.7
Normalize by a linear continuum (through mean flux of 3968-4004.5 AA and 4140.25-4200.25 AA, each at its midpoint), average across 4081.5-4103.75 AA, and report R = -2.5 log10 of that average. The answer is 0.07 mag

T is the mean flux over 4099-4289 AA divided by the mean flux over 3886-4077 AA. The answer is 1.13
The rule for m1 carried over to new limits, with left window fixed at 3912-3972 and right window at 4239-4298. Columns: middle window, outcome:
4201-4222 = -2.1 AA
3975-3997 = -3.4 AA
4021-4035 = -3.1 AA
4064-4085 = -4.4 AA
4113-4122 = -1.2 AA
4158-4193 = -3.8 AA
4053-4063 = -2.1 AA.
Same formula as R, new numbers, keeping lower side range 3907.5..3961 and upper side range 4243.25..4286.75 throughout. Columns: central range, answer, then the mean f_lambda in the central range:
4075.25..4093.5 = -0.11 mag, 88.9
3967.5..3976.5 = 0.37 mag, 52.9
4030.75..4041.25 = -0.22 mag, 94.8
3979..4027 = -0.16 mag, 88.2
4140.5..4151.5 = -0.11 mag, 92.4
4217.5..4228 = -0.08 mag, 94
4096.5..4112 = 0.12 mag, 72.6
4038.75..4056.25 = -0.20 mag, 94.1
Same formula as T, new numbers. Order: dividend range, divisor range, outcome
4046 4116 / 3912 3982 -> 1.26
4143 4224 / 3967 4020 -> 1.13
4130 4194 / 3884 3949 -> 1.32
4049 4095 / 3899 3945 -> 1.28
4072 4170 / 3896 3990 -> 1.24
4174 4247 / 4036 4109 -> 1.04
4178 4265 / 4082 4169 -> 1.05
